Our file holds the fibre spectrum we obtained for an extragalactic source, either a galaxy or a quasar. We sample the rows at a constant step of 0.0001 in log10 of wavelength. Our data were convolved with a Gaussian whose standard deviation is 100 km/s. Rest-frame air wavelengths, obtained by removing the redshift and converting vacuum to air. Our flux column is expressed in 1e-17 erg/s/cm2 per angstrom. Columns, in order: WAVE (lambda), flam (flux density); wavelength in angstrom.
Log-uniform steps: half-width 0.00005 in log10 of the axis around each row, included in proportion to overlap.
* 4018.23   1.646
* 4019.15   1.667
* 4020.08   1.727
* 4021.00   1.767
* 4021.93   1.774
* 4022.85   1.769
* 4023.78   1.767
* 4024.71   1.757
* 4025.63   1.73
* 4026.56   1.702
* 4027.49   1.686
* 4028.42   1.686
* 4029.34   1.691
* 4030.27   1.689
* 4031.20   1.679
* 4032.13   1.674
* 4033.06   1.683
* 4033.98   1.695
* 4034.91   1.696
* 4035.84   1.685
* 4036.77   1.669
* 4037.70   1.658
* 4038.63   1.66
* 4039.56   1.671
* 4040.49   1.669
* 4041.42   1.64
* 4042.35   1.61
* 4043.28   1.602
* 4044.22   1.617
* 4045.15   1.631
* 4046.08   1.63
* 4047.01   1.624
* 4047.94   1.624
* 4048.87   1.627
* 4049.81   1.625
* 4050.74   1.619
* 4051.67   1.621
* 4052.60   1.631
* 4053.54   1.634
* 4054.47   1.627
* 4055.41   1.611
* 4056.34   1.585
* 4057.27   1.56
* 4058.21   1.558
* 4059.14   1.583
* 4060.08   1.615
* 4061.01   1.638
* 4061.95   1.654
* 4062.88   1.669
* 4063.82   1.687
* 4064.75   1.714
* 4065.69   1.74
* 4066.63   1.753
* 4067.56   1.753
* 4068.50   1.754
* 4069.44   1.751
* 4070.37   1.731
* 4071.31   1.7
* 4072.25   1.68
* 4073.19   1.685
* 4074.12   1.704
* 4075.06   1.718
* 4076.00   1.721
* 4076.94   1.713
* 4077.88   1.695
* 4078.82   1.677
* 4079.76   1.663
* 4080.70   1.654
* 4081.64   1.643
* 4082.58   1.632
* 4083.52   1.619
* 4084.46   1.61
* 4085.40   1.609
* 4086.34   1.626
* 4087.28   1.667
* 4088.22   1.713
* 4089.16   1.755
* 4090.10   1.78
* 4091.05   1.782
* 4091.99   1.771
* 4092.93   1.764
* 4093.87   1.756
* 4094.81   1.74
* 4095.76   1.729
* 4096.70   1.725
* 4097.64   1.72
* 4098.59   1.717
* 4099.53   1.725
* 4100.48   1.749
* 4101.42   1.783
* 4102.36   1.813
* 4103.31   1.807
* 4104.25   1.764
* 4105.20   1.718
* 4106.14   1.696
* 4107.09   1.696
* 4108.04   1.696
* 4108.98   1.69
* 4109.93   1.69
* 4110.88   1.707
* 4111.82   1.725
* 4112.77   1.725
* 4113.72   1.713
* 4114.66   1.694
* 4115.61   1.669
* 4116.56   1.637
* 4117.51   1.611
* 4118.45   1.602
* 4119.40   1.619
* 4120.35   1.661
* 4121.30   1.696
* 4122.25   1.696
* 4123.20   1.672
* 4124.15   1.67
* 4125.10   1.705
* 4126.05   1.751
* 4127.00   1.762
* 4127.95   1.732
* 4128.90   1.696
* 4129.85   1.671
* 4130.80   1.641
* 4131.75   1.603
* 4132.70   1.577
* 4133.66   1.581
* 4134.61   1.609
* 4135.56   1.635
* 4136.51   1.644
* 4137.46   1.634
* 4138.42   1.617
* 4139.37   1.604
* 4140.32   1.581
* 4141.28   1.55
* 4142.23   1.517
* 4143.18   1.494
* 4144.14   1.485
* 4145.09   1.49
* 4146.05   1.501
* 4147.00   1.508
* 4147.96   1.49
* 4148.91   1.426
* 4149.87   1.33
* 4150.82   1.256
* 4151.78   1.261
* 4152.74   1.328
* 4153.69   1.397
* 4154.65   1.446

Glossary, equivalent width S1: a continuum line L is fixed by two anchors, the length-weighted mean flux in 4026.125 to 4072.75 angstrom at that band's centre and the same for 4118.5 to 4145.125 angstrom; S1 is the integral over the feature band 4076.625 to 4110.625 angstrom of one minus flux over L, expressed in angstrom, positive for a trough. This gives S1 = -1.4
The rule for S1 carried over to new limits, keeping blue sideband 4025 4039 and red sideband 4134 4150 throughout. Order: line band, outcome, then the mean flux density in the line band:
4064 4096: -1.6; 1.71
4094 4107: -1.2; 1.74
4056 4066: 0.1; 1.64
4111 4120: -0.5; 1.67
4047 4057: 0.2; 1.62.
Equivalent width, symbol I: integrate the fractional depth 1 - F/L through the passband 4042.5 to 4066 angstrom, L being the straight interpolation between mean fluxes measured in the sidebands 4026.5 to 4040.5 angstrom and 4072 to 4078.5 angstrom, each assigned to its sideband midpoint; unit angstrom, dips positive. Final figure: 0.9 angstrom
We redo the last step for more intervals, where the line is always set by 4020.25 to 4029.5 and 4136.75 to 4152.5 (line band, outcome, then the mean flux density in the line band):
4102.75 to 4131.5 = -2.84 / 1.69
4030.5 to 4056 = 0.78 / 1.64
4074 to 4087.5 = -0.37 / 1.66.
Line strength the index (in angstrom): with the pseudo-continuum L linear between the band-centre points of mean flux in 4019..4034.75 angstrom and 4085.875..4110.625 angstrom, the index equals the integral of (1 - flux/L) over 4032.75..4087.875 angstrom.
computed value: 2.1 angstrom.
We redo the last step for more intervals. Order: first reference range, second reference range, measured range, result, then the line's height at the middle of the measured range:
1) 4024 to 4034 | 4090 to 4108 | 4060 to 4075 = 0.2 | 1.73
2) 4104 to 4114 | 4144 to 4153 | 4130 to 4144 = -0.9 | 1.49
